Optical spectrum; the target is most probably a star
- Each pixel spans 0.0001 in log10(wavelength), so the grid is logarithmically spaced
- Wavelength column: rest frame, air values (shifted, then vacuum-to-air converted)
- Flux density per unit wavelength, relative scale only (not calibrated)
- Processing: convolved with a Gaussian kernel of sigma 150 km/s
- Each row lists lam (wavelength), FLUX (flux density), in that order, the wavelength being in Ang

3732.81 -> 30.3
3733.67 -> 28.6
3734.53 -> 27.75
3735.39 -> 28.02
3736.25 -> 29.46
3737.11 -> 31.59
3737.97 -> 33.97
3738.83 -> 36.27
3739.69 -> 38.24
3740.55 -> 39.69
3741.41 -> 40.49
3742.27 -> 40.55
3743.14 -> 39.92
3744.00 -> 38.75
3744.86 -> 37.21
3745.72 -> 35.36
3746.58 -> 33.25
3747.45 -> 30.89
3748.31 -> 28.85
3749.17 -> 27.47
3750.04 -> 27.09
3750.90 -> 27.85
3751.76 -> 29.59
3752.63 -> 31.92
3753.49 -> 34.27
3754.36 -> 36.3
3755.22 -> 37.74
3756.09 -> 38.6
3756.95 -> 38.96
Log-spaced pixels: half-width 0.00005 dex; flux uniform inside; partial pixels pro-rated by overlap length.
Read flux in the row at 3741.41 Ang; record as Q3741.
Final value 40.49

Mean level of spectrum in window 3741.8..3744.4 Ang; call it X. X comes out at 39.7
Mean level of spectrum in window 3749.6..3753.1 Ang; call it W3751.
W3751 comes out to 29.2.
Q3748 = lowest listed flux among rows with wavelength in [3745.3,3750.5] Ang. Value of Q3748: 27.09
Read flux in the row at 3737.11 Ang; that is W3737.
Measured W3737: 31.59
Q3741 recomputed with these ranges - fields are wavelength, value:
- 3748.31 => 28.85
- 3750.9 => 27.85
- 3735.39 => 28.02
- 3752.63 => 31.92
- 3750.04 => 27.09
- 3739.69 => 38.24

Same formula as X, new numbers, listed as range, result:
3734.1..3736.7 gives 28.4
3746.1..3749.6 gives 30.2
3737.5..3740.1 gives 36.1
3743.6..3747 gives 36.2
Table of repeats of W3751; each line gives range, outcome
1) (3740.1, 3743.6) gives 40.1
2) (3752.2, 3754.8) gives 34.2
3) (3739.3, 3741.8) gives 39.5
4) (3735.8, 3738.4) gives 31.7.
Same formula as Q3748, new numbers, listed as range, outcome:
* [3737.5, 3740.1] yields 33.97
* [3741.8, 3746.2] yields 35.36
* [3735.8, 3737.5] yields 29.46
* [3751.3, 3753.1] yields 29.59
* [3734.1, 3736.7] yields 27.75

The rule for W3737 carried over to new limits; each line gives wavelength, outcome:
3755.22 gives 37.74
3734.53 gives 27.75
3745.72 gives 35.36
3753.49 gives 34.27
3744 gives 38.75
